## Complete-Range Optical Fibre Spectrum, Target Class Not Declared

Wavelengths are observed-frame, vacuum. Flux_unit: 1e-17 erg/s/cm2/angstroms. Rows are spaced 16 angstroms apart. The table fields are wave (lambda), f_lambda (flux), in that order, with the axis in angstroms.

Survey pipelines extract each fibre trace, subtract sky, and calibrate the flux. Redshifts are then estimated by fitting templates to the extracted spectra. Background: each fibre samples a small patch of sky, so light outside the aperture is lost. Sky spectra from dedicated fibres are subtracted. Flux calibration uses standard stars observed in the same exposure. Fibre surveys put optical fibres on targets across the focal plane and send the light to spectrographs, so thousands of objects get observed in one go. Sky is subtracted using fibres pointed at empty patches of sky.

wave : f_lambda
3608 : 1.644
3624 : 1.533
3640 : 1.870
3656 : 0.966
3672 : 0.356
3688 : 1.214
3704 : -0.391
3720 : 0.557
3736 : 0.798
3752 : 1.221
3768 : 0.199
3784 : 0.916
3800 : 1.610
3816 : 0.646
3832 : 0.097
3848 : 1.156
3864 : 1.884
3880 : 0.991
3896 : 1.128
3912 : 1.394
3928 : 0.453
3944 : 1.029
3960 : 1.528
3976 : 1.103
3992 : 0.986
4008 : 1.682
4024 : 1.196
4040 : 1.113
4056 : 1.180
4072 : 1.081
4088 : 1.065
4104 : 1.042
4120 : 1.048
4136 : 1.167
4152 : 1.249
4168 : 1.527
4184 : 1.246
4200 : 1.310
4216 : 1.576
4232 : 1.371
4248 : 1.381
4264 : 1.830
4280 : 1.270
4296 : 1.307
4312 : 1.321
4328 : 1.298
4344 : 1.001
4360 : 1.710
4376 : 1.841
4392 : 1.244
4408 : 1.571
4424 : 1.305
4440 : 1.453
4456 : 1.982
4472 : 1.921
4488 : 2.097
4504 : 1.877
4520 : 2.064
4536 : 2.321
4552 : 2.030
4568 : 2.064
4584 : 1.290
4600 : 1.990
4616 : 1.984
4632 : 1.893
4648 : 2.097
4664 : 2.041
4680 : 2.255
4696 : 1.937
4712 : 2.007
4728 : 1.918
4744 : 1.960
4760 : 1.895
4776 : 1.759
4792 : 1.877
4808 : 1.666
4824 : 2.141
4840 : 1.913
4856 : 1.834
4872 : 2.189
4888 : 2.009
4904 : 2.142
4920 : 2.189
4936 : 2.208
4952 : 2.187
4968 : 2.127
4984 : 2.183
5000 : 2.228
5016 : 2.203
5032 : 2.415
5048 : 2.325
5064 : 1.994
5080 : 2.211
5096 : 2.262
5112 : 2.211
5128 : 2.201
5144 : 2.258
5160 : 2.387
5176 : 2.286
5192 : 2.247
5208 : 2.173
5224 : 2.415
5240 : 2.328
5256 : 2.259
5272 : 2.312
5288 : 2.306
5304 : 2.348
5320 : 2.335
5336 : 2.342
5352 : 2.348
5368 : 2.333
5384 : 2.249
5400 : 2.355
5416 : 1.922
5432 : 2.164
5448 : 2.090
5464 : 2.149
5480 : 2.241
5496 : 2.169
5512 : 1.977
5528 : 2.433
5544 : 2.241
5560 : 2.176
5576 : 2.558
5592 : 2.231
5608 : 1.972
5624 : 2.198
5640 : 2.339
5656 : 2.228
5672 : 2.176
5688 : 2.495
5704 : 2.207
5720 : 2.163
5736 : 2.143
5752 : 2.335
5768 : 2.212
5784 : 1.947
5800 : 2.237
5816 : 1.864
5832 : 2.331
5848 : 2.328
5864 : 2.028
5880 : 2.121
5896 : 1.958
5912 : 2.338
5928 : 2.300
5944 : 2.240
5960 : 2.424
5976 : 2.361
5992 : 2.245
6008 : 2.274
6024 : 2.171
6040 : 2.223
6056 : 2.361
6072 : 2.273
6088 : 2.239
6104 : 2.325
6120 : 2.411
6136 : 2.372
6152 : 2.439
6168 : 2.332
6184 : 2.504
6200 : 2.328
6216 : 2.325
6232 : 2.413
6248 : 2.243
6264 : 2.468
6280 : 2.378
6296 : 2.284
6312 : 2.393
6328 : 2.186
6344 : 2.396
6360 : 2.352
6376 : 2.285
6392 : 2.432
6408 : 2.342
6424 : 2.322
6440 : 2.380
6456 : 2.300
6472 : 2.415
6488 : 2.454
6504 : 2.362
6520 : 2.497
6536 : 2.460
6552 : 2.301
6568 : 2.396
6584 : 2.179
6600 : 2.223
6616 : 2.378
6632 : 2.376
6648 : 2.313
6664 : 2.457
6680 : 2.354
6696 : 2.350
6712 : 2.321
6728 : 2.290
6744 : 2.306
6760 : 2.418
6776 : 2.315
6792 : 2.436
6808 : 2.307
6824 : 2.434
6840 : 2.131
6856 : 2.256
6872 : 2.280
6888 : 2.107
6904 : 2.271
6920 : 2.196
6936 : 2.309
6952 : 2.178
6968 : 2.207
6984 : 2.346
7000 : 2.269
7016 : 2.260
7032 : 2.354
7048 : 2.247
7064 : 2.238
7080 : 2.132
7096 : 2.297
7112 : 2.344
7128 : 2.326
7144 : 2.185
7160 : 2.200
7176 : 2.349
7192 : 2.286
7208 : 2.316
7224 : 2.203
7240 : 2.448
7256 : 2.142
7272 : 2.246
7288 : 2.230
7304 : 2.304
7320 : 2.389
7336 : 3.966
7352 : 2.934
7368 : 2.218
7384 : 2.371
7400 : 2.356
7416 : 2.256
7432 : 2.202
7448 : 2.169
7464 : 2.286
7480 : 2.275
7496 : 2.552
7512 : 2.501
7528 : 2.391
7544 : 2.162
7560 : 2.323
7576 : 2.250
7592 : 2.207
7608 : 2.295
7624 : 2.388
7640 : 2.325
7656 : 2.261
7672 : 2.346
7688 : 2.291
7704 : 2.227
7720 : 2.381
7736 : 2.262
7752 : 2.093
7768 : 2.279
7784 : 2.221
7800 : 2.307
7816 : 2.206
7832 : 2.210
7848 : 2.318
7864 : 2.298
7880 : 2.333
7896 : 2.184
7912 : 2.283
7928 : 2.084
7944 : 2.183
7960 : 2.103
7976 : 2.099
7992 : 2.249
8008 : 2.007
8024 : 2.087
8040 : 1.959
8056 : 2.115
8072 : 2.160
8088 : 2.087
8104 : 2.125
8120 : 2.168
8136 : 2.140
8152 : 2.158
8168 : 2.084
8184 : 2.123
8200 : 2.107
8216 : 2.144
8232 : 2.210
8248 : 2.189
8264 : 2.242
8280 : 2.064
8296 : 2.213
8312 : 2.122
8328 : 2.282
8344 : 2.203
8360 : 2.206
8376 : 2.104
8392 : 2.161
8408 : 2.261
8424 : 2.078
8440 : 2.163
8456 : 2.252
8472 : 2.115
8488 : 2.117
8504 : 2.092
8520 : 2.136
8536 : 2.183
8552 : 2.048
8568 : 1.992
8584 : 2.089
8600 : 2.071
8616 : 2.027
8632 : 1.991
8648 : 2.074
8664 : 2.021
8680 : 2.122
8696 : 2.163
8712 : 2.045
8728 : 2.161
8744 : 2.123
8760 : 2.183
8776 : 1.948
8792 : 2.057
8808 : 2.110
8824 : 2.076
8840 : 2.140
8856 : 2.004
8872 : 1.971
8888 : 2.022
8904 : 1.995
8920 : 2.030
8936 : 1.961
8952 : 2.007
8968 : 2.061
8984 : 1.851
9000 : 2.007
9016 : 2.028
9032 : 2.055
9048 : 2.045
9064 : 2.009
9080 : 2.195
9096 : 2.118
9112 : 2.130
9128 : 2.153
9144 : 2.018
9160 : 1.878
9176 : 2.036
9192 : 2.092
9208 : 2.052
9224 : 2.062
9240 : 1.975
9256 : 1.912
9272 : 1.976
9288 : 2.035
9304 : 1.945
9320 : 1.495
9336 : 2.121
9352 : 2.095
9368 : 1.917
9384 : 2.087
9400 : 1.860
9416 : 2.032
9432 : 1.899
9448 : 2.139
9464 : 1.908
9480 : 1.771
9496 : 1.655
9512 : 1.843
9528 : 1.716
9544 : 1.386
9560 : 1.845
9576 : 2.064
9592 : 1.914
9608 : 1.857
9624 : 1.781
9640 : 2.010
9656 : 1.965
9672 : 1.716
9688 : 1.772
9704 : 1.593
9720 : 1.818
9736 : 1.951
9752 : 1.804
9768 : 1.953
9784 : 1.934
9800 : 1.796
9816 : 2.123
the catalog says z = 0.12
